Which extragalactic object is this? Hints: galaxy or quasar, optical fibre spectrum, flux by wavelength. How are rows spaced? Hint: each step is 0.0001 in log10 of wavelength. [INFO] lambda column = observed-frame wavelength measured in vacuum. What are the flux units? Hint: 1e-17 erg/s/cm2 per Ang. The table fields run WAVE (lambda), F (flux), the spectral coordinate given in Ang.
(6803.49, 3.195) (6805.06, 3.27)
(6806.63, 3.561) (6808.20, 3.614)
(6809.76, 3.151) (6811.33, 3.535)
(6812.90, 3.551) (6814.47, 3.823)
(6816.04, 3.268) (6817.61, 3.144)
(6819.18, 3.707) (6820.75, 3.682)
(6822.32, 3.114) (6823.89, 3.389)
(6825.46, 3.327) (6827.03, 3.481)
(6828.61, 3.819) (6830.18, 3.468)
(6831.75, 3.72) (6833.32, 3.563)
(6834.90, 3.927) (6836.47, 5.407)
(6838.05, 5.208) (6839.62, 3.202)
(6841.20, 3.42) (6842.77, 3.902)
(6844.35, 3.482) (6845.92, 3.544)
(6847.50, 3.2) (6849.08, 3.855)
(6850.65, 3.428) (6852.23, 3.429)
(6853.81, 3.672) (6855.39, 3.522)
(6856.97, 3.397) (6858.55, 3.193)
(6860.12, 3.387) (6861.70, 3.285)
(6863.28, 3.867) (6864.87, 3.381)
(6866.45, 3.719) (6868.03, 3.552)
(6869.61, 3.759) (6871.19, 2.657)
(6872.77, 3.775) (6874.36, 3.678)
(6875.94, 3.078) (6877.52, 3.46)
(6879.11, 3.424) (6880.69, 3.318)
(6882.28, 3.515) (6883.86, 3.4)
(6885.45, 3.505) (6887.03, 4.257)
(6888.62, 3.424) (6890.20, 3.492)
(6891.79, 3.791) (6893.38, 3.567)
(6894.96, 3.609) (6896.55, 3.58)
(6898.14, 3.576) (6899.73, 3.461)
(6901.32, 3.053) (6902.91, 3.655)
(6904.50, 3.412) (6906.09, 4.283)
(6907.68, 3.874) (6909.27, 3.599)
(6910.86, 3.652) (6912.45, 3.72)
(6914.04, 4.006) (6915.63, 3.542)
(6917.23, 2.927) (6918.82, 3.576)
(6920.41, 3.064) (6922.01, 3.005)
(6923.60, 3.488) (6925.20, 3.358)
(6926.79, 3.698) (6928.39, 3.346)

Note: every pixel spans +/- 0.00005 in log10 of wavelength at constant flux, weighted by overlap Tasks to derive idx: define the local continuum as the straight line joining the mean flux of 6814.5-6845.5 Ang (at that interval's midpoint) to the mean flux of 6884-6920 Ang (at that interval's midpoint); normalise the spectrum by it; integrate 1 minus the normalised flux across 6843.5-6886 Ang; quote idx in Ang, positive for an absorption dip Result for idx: 2.2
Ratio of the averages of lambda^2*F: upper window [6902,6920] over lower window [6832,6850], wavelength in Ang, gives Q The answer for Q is 1.0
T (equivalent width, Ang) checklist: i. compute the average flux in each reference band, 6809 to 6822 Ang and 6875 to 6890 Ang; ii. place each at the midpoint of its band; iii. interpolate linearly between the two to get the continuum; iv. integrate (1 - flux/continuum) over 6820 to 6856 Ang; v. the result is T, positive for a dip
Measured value -2.2 Ang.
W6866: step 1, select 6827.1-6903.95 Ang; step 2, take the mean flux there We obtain 3.59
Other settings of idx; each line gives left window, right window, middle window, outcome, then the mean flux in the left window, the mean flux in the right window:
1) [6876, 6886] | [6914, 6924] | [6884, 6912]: -2.18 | 3.41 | 3.32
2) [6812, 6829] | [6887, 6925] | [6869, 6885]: 0.54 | 3.47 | 3.55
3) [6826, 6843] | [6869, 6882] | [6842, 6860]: 0.96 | 3.91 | 3.39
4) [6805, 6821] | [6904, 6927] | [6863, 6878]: 0.16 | 3.48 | 3.55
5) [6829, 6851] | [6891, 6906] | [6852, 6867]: 0.99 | 3.82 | 3.56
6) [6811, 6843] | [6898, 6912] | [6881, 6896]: 0.13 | 3.7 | 3.62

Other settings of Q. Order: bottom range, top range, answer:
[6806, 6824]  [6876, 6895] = 1.04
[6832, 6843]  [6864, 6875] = 0.87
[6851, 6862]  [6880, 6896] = 1.06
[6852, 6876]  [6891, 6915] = 1.07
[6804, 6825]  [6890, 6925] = 1.06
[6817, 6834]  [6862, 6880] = 1.01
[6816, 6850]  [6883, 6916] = 1.01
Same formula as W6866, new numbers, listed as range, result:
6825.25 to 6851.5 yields 3.77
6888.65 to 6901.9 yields 3.52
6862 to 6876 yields 3.51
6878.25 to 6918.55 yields 3.59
